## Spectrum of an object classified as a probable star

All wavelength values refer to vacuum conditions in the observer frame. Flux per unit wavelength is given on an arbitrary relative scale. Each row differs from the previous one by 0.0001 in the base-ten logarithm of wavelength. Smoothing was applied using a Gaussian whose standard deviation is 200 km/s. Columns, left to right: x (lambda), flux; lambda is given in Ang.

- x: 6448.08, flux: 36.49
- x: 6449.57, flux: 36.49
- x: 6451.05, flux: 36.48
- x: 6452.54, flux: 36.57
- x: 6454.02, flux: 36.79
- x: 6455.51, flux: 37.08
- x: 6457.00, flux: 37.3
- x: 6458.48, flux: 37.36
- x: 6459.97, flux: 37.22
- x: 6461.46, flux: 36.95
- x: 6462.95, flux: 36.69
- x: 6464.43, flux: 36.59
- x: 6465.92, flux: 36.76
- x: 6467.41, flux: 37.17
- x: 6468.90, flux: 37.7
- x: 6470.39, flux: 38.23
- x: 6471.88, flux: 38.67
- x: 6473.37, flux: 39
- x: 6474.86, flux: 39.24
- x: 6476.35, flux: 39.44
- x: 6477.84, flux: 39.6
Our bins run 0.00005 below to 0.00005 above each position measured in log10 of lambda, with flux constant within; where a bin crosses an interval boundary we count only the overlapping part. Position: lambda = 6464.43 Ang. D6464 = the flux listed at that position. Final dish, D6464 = 36.59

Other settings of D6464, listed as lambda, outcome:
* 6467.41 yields 37.17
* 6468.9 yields 37.7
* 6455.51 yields 37.08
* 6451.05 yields 36.48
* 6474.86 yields 39.24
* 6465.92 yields 36.76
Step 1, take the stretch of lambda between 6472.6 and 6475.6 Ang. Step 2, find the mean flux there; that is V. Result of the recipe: 39.1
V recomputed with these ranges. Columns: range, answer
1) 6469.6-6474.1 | 38.6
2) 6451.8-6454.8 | 36.7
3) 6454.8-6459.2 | 37.3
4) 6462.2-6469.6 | 37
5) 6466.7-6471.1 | 37.7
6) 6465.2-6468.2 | 37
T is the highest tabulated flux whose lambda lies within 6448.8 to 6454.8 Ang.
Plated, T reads 36.79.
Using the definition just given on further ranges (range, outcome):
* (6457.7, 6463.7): 37.36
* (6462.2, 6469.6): 37.7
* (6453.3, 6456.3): 37.08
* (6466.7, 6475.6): 39.24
